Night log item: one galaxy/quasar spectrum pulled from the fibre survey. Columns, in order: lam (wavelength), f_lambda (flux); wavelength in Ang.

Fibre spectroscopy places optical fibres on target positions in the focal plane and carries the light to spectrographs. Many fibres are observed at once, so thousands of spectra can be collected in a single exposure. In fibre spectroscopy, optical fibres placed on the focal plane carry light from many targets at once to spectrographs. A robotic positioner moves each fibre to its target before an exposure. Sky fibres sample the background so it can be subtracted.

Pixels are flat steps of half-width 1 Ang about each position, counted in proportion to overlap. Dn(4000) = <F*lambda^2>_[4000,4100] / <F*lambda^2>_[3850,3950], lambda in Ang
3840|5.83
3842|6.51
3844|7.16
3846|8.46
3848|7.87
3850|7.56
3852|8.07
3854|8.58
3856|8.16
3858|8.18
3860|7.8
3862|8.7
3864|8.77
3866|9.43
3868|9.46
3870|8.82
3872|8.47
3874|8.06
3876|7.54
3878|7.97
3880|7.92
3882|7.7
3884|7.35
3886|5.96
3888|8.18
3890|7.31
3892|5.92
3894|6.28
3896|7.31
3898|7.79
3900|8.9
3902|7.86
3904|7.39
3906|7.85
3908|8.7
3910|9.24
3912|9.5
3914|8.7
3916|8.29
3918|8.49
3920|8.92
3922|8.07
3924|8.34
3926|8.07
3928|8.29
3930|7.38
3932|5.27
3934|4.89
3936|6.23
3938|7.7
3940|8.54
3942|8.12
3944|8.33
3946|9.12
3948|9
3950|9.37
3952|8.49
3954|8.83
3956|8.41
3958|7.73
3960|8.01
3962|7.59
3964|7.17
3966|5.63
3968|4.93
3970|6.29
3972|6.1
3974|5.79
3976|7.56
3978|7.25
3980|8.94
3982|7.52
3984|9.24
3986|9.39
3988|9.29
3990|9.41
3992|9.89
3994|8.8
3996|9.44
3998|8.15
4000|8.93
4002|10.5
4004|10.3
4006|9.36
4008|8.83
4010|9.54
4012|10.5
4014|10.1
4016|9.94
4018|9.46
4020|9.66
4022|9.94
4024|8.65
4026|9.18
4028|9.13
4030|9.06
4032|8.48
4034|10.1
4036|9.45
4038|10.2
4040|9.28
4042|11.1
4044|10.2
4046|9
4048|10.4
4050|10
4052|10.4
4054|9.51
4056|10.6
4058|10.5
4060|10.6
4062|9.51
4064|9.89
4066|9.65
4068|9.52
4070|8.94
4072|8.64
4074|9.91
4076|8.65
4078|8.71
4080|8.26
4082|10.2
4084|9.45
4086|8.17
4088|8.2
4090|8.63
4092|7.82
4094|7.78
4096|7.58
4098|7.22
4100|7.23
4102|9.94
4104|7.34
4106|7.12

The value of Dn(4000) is 1.27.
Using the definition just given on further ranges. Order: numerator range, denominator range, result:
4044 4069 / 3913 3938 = 1.41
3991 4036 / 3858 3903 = 1.28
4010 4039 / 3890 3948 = 1.28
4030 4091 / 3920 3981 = 1.34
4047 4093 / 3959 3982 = 1.44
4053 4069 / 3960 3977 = 1.61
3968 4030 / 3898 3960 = 1.13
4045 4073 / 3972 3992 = 1.23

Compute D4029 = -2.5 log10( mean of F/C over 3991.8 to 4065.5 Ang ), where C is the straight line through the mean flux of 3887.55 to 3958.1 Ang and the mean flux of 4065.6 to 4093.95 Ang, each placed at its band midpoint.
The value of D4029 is -0.13 mag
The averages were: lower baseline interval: 7.97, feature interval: 9.69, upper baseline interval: 8.86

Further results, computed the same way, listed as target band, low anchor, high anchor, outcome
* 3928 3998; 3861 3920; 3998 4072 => 0.14 mag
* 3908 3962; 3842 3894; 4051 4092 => 0.03 mag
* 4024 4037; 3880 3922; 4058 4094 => -0.05 mag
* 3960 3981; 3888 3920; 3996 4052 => 0.29 mag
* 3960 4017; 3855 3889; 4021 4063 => 0.10 mag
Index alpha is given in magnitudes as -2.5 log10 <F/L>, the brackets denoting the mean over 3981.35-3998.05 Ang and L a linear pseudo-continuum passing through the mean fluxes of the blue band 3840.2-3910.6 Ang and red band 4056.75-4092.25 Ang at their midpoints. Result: -0.054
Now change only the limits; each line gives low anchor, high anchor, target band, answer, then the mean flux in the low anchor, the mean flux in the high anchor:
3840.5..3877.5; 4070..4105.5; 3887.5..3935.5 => 0.06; 8.16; 8.45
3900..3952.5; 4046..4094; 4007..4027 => -0.08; 8.09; 9.36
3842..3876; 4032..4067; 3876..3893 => 0.16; 8.27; 9.98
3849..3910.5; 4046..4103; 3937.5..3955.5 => -0.03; 7.96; 9.14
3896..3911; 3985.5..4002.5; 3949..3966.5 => 0.11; 8.18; 9.27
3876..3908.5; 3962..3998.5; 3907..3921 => -0.17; 7.51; 7.81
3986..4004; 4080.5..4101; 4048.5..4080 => -0.13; 9.36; 8.23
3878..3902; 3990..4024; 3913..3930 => -0.05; 7.38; 9.55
